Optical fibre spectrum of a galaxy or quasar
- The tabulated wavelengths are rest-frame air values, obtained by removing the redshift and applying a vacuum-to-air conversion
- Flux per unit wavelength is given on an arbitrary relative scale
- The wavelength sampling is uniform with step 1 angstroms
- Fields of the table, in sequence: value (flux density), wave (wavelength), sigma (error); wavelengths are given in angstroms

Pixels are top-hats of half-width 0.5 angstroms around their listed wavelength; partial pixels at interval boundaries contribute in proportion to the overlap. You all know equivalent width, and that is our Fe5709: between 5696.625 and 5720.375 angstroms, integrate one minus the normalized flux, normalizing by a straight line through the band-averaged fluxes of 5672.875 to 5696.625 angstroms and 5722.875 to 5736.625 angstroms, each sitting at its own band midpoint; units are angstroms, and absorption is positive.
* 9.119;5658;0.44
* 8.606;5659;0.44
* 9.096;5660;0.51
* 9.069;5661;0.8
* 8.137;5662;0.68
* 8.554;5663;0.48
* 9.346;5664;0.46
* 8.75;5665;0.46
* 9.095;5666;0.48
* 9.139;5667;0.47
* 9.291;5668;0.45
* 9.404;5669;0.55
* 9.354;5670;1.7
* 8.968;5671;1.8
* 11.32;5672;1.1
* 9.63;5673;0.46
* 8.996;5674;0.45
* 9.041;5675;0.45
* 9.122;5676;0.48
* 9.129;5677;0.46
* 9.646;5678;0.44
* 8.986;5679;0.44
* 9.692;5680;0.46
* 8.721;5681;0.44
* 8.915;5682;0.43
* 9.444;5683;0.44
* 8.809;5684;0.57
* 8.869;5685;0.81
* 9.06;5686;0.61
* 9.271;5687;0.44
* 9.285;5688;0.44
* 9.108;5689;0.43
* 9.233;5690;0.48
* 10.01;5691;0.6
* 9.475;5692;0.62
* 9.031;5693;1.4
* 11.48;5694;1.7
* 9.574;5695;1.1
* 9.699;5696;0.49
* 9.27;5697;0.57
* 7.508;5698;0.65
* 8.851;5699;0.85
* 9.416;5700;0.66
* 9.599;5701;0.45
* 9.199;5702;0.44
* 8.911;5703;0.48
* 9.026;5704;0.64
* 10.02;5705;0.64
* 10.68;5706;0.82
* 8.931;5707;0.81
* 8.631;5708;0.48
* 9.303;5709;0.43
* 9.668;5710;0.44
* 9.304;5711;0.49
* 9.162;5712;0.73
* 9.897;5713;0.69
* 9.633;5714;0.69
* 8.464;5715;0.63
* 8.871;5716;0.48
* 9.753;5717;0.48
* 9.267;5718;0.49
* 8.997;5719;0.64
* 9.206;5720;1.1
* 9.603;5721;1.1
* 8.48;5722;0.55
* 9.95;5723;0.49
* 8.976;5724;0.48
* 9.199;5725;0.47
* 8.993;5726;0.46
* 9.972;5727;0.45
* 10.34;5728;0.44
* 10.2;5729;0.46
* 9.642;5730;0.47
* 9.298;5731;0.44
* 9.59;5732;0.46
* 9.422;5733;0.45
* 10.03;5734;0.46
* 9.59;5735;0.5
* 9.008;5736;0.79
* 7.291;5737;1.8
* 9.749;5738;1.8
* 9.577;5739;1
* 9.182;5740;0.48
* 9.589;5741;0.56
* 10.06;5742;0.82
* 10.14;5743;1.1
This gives 0.6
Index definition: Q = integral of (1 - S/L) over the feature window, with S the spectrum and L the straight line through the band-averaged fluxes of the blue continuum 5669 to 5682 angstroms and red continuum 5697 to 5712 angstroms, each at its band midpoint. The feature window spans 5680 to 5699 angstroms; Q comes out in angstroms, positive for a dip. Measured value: 0.1 angstroms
